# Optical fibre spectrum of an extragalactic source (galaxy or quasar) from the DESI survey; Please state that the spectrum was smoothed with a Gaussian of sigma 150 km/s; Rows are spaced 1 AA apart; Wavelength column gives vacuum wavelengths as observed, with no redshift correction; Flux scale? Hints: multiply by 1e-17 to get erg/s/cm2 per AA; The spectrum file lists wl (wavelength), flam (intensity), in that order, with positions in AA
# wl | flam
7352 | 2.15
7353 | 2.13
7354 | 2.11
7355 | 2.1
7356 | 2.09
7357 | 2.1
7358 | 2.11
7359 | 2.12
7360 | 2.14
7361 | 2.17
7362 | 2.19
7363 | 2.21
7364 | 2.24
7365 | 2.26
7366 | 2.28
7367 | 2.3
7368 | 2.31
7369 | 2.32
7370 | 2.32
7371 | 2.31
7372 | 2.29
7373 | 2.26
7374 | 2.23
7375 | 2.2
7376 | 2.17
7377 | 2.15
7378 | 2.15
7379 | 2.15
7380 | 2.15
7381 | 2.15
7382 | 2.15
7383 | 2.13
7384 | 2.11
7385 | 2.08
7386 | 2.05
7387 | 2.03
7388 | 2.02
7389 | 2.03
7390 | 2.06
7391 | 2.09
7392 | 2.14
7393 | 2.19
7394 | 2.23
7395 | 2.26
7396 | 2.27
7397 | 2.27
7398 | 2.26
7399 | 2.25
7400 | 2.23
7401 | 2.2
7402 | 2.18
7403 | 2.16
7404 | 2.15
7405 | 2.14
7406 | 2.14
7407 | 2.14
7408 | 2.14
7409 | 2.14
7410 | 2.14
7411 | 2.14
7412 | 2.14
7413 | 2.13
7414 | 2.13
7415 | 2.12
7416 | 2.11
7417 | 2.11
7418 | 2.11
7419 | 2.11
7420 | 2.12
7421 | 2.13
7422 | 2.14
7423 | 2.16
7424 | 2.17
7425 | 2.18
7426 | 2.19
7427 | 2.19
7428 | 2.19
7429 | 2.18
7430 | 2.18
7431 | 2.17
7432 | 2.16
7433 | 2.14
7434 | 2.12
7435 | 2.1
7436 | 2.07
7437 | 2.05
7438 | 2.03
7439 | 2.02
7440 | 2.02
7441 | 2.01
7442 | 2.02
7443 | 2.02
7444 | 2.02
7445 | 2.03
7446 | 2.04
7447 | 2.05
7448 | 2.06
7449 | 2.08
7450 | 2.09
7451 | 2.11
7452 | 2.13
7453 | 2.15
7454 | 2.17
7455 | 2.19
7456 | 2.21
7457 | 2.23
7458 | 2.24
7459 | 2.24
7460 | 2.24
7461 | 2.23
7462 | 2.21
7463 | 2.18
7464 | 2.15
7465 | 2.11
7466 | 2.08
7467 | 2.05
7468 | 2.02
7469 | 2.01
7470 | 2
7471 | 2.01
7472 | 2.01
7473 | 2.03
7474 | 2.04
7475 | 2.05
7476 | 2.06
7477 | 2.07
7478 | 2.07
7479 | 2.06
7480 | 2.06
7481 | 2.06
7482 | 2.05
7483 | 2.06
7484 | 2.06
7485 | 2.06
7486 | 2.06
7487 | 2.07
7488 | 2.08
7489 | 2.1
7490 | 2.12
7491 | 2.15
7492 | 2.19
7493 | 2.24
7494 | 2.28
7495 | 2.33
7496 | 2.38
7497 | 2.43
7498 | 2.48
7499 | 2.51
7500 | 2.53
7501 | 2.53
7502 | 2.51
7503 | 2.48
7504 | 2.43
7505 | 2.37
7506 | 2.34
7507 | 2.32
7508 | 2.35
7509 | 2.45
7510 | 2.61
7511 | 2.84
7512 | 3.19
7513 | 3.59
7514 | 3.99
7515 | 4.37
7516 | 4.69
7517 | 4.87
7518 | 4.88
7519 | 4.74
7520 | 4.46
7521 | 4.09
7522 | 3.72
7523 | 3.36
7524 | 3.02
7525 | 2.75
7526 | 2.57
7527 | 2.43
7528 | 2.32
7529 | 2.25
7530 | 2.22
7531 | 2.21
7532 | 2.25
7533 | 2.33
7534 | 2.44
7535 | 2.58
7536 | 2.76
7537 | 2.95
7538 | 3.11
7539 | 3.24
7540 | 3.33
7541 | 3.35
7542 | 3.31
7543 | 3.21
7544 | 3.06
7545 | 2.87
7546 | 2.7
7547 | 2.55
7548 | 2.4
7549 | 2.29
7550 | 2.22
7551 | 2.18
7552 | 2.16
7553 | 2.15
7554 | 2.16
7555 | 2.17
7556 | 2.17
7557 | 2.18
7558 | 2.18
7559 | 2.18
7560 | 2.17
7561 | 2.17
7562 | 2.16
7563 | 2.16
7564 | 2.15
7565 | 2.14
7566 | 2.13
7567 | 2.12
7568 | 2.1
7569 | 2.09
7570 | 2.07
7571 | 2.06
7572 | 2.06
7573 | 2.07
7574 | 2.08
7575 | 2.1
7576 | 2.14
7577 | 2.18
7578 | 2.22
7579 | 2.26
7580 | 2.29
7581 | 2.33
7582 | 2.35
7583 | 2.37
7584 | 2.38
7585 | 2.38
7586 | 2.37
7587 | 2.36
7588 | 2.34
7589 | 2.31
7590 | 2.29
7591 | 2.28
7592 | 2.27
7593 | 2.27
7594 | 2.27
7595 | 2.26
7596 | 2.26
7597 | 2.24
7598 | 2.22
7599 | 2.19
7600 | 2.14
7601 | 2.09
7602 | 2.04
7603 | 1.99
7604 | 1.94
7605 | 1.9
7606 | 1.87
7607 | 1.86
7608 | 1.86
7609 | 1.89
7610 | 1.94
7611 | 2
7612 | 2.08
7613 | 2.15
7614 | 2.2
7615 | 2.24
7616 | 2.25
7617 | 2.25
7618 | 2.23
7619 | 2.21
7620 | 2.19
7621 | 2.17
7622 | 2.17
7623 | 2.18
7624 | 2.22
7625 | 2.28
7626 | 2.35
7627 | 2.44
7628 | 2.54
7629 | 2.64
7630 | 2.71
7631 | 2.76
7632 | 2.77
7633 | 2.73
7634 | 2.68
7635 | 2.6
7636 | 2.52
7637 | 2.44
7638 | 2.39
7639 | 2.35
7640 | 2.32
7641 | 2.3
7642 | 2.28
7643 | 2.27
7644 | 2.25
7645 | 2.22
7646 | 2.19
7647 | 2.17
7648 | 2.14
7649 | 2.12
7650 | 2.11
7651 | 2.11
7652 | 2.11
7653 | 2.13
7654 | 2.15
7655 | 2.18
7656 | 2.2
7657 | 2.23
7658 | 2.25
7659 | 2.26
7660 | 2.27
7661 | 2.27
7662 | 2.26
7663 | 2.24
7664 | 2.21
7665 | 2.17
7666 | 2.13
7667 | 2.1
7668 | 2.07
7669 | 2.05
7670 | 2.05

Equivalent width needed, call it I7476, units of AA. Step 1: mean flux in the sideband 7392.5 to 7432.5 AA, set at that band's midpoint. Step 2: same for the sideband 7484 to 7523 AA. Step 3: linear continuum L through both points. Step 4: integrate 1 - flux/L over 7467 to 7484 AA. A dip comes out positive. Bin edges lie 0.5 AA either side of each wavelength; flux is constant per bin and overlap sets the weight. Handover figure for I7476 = 4.0 AA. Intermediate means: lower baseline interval 2.17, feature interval 2.04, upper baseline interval 2.89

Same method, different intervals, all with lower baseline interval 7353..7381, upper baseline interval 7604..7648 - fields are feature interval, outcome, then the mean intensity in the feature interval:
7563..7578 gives 1.0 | 2.11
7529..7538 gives -1.0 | 2.49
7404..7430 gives 0.8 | 2.14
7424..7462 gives 1.7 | 2.12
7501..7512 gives -1.3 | 2.51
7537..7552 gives -3.8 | 2.83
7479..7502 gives 0.1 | 2.22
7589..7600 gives 0.1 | 2.25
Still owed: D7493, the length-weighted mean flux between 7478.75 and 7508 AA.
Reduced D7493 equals 2.26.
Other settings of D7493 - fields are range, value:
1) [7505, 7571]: 2.77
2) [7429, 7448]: 2.07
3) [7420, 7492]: 2.1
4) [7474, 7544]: 2.73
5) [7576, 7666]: 2.25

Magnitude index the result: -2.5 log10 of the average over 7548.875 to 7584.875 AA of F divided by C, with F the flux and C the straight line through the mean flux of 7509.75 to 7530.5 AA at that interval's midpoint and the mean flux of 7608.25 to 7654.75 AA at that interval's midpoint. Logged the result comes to 0.34 mag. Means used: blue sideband 3.48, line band 2.18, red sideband 2.29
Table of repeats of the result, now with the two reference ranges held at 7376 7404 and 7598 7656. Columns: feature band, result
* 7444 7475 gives 0.03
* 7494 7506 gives -0.12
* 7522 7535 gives -0.16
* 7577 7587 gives -0.05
